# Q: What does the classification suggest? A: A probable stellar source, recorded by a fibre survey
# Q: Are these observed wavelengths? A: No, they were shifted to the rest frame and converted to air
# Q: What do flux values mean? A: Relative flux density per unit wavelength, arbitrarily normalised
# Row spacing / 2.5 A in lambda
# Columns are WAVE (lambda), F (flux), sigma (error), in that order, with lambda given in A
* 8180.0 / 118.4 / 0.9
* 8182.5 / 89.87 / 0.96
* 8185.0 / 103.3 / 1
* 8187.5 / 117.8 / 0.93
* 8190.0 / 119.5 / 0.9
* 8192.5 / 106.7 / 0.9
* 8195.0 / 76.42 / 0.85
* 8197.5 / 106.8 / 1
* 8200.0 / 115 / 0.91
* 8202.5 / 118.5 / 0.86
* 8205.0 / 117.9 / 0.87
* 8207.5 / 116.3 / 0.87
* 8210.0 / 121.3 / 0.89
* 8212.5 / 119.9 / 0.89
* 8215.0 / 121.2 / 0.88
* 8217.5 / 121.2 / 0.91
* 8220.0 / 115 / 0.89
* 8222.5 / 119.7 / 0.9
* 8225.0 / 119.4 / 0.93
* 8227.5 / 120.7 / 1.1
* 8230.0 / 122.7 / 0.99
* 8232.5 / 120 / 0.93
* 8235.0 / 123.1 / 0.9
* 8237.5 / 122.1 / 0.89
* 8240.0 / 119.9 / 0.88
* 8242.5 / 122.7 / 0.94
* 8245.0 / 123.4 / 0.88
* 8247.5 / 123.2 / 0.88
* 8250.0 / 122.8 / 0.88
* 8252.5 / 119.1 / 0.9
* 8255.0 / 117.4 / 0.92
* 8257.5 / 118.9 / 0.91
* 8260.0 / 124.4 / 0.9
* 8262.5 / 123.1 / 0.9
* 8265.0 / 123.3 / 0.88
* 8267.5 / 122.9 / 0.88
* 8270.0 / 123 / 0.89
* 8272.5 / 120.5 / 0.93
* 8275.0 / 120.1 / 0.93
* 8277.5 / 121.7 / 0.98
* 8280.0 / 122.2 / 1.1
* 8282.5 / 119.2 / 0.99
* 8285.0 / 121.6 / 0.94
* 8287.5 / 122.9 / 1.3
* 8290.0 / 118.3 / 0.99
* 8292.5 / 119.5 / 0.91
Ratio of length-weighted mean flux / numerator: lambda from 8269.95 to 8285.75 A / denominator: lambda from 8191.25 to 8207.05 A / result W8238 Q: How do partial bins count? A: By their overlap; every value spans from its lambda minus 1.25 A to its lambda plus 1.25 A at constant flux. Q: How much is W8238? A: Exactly 1.13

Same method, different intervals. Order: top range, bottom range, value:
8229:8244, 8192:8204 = 1.16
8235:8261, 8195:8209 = 1.09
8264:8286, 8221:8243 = 1.00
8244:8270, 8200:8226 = 1.03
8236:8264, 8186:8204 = 1.12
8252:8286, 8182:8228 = 1.07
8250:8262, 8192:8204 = 1.15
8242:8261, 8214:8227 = 1.02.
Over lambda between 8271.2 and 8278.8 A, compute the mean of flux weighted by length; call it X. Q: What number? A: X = 121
